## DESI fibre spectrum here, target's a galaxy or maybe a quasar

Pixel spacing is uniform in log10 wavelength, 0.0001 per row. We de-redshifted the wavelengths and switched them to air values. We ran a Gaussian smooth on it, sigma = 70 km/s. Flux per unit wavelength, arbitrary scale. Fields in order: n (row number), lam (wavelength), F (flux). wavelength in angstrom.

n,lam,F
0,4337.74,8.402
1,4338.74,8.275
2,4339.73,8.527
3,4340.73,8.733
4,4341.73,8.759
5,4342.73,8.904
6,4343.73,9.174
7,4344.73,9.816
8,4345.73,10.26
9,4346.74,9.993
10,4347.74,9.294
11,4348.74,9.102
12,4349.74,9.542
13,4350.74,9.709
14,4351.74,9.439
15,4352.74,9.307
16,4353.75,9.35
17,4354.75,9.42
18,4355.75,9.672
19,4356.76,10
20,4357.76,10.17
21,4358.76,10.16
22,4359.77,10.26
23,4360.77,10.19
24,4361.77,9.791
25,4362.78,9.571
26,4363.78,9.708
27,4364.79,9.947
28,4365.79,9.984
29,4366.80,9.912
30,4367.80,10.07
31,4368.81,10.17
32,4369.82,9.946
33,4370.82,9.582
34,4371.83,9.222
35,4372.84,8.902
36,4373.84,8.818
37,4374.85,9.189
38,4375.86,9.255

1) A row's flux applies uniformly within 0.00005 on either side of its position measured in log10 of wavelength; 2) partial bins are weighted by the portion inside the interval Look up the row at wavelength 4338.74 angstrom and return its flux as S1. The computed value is 8.275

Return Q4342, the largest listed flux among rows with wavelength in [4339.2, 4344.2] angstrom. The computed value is 9.174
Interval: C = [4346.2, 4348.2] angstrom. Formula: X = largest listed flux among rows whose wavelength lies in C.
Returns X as 9.993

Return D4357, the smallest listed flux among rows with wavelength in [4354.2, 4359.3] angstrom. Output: 9.42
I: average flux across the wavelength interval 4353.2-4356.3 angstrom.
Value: 9.46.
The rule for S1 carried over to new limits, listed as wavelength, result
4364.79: 9.947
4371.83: 9.222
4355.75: 9.672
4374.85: 9.189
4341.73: 8.759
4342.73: 8.904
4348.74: 9.102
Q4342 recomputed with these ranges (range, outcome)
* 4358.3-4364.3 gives 10.26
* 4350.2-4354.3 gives 9.709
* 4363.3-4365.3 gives 9.947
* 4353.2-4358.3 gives 10.17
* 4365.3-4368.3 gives 10.07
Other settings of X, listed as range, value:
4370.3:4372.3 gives 9.582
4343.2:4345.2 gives 9.816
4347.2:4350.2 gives 9.542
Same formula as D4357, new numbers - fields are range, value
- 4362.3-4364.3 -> 9.571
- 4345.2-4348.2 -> 9.294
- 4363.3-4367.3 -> 9.708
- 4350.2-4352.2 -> 9.439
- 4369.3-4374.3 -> 8.818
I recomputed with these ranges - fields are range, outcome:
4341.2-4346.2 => 9.37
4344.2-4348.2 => 9.82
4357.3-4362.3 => 10.1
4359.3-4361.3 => 10.3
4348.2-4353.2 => 9.44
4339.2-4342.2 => 8.69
